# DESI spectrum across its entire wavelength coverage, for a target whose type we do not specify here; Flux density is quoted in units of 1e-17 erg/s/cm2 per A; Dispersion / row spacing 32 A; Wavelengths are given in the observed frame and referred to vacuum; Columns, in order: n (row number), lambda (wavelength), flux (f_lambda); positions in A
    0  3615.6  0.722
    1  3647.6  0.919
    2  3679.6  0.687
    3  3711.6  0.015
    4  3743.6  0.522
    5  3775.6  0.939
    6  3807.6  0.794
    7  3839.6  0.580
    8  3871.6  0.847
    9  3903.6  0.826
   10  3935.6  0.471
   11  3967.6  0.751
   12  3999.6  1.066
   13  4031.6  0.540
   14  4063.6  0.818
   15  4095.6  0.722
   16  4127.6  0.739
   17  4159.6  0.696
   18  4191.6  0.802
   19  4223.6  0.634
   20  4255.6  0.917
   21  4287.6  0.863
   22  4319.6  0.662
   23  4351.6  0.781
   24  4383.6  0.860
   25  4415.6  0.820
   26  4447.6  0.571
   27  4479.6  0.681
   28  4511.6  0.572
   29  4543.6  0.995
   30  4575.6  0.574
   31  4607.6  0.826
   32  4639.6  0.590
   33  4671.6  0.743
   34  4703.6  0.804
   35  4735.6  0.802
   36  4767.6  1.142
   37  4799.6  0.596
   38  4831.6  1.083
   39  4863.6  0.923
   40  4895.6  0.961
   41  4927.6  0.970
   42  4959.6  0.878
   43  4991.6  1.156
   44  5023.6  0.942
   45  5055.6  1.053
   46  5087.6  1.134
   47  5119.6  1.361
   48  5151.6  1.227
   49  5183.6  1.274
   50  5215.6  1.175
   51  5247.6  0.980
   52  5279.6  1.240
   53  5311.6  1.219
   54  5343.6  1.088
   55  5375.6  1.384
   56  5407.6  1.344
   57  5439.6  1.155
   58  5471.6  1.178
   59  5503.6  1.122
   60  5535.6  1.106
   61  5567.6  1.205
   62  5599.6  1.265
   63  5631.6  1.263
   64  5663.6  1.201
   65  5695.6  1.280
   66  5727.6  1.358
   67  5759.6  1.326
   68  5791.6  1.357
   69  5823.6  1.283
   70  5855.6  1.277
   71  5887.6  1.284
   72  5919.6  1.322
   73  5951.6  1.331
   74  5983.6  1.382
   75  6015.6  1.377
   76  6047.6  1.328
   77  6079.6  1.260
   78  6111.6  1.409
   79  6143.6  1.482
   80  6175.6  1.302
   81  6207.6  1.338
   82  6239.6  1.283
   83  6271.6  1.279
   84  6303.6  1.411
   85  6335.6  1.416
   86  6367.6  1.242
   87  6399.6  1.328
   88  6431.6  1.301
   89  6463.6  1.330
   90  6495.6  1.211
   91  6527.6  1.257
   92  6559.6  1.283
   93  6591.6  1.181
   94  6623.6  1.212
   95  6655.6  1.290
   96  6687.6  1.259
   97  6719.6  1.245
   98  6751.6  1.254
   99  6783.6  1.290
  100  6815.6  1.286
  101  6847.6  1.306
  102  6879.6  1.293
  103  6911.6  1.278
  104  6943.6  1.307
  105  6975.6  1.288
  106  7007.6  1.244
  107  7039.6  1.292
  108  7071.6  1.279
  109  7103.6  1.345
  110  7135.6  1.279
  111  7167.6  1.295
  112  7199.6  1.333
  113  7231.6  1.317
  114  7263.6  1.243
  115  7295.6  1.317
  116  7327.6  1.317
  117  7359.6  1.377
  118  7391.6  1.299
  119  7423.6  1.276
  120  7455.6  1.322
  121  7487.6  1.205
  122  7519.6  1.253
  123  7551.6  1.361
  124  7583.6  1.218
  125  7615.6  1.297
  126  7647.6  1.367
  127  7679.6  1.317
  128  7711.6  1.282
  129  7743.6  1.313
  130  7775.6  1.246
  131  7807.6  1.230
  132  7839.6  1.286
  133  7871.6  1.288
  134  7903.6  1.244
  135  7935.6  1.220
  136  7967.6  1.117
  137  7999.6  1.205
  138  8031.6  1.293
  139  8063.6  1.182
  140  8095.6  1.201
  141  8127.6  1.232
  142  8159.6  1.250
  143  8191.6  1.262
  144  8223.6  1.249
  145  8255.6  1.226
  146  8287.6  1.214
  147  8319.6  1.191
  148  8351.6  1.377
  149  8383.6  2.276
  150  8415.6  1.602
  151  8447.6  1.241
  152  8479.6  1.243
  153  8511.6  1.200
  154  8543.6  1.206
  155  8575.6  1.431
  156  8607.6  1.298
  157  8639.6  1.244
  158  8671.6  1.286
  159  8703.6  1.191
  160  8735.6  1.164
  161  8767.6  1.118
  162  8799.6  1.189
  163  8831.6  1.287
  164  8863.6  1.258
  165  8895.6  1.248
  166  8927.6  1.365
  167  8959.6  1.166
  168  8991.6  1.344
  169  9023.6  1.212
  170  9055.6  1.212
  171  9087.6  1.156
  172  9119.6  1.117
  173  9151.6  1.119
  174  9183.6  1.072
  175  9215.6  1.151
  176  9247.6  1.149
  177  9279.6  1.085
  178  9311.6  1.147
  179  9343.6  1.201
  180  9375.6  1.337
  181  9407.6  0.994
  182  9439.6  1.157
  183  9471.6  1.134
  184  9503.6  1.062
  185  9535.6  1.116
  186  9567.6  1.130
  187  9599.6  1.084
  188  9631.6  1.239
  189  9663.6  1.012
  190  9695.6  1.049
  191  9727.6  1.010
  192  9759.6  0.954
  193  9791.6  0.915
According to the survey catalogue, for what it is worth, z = 0.277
